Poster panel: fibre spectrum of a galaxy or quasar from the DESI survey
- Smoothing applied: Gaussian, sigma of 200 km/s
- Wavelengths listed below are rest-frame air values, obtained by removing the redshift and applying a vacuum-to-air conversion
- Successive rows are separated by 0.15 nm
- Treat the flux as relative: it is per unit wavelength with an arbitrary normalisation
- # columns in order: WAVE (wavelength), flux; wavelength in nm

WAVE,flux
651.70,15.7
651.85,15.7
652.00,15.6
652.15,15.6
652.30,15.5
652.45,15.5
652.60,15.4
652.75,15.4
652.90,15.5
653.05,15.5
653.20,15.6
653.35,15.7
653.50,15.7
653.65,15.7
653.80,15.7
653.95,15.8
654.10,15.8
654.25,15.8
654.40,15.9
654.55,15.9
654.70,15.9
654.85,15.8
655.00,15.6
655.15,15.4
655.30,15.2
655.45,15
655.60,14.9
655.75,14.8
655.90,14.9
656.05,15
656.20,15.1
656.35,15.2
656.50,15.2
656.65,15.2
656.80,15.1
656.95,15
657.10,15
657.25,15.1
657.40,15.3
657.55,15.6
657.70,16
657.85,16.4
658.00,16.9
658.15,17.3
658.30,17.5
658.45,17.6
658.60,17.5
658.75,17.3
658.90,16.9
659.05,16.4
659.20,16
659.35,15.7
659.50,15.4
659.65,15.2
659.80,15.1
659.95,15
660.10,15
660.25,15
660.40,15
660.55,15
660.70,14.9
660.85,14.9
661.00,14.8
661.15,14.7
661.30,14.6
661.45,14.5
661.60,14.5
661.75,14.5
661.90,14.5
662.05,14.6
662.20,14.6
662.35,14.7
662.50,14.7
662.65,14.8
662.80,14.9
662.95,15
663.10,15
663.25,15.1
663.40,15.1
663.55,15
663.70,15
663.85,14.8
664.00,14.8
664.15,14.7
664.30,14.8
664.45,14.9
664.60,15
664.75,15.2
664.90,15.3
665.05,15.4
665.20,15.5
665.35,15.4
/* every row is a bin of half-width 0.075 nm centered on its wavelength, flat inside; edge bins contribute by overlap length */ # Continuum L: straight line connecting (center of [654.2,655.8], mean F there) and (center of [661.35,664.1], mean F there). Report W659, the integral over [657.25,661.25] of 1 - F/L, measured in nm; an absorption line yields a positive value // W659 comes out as -0.196 nm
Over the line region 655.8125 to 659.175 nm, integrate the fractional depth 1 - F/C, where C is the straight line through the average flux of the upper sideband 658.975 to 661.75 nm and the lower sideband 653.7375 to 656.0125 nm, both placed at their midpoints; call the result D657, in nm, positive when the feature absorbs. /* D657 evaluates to -0.15 nm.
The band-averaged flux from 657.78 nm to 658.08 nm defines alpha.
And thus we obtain 16.7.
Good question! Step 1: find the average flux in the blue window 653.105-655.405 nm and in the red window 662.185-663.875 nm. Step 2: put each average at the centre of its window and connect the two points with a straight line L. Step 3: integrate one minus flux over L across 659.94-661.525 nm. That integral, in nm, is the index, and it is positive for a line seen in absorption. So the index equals 0.027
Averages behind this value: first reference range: 15.7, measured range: 14.8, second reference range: 14.9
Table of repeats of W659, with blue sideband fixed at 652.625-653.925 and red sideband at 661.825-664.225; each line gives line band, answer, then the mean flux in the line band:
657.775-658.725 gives -0.125 nm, 17.2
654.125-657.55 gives 0.022 nm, 15.3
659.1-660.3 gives -0.019 nm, 15.3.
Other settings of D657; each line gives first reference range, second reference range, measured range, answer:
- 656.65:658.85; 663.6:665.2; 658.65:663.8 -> 0.161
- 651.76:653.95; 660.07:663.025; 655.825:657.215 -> 0.014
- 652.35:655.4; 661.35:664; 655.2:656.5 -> 0.035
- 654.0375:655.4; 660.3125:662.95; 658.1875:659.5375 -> -0.146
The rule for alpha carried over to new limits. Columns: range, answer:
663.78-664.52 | 14.8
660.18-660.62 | 15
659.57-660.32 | 15.1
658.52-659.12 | 17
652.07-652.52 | 15.5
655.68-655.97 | 14.9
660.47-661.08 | 14.9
